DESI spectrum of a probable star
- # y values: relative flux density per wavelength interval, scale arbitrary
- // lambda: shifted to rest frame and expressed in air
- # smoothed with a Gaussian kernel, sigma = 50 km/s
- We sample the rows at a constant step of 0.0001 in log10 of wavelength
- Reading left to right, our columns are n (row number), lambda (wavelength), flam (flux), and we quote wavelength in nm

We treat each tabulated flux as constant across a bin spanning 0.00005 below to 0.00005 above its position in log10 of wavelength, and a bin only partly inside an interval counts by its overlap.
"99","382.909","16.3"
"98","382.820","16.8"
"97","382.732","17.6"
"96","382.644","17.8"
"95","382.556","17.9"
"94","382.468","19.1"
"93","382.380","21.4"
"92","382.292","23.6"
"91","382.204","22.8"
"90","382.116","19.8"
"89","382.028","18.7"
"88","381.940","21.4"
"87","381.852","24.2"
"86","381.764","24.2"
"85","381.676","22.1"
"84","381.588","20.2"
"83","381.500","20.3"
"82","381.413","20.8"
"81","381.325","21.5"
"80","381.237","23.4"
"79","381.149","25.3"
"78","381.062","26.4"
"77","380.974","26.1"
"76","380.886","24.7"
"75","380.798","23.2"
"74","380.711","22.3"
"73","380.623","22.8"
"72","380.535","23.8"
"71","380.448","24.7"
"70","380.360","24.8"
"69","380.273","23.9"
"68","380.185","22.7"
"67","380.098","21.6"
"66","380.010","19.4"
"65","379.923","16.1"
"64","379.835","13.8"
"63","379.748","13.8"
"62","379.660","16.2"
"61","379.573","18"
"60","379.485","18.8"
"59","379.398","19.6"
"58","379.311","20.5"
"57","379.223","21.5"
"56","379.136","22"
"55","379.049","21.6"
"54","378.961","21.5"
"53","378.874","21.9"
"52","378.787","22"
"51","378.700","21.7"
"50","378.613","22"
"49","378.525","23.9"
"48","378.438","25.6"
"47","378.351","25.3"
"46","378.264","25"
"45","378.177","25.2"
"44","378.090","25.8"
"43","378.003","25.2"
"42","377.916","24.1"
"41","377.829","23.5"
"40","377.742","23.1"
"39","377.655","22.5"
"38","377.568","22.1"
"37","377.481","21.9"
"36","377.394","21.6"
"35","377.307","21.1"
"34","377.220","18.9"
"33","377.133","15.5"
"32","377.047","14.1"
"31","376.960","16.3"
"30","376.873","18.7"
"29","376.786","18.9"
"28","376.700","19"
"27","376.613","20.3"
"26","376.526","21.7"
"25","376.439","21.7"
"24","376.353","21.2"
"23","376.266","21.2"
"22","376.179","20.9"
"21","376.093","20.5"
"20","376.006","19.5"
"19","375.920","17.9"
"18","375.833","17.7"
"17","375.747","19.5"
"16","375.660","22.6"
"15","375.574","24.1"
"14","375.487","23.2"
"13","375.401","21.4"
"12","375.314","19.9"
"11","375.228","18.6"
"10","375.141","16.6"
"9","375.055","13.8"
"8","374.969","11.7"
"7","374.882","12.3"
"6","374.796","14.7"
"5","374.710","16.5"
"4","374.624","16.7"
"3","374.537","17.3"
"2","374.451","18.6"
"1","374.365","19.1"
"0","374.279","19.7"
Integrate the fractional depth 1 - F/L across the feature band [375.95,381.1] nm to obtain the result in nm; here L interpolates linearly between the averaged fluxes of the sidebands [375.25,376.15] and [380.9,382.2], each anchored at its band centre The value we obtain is 0.04 nm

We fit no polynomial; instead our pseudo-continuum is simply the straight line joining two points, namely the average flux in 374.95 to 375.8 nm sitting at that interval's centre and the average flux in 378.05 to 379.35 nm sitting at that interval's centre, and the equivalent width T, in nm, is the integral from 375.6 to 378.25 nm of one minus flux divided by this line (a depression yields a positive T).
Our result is 0.034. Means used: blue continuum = 19.3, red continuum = 23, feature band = 20.8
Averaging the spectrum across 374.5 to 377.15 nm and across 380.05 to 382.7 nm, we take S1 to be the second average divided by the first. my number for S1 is 1.2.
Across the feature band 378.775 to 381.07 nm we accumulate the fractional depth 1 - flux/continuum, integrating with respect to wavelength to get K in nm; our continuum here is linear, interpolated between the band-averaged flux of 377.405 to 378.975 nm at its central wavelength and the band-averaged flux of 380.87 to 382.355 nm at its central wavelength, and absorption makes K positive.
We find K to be 0.19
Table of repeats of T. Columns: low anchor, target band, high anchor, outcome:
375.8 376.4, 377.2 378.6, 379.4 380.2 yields -0.345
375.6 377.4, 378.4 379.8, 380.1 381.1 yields 0.106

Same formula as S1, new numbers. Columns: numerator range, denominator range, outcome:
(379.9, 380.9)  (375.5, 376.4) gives 1.10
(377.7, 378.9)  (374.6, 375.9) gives 1.33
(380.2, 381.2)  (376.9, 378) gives 1.18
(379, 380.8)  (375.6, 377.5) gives 1.04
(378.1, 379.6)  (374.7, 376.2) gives 1.21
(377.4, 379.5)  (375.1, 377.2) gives 1.16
